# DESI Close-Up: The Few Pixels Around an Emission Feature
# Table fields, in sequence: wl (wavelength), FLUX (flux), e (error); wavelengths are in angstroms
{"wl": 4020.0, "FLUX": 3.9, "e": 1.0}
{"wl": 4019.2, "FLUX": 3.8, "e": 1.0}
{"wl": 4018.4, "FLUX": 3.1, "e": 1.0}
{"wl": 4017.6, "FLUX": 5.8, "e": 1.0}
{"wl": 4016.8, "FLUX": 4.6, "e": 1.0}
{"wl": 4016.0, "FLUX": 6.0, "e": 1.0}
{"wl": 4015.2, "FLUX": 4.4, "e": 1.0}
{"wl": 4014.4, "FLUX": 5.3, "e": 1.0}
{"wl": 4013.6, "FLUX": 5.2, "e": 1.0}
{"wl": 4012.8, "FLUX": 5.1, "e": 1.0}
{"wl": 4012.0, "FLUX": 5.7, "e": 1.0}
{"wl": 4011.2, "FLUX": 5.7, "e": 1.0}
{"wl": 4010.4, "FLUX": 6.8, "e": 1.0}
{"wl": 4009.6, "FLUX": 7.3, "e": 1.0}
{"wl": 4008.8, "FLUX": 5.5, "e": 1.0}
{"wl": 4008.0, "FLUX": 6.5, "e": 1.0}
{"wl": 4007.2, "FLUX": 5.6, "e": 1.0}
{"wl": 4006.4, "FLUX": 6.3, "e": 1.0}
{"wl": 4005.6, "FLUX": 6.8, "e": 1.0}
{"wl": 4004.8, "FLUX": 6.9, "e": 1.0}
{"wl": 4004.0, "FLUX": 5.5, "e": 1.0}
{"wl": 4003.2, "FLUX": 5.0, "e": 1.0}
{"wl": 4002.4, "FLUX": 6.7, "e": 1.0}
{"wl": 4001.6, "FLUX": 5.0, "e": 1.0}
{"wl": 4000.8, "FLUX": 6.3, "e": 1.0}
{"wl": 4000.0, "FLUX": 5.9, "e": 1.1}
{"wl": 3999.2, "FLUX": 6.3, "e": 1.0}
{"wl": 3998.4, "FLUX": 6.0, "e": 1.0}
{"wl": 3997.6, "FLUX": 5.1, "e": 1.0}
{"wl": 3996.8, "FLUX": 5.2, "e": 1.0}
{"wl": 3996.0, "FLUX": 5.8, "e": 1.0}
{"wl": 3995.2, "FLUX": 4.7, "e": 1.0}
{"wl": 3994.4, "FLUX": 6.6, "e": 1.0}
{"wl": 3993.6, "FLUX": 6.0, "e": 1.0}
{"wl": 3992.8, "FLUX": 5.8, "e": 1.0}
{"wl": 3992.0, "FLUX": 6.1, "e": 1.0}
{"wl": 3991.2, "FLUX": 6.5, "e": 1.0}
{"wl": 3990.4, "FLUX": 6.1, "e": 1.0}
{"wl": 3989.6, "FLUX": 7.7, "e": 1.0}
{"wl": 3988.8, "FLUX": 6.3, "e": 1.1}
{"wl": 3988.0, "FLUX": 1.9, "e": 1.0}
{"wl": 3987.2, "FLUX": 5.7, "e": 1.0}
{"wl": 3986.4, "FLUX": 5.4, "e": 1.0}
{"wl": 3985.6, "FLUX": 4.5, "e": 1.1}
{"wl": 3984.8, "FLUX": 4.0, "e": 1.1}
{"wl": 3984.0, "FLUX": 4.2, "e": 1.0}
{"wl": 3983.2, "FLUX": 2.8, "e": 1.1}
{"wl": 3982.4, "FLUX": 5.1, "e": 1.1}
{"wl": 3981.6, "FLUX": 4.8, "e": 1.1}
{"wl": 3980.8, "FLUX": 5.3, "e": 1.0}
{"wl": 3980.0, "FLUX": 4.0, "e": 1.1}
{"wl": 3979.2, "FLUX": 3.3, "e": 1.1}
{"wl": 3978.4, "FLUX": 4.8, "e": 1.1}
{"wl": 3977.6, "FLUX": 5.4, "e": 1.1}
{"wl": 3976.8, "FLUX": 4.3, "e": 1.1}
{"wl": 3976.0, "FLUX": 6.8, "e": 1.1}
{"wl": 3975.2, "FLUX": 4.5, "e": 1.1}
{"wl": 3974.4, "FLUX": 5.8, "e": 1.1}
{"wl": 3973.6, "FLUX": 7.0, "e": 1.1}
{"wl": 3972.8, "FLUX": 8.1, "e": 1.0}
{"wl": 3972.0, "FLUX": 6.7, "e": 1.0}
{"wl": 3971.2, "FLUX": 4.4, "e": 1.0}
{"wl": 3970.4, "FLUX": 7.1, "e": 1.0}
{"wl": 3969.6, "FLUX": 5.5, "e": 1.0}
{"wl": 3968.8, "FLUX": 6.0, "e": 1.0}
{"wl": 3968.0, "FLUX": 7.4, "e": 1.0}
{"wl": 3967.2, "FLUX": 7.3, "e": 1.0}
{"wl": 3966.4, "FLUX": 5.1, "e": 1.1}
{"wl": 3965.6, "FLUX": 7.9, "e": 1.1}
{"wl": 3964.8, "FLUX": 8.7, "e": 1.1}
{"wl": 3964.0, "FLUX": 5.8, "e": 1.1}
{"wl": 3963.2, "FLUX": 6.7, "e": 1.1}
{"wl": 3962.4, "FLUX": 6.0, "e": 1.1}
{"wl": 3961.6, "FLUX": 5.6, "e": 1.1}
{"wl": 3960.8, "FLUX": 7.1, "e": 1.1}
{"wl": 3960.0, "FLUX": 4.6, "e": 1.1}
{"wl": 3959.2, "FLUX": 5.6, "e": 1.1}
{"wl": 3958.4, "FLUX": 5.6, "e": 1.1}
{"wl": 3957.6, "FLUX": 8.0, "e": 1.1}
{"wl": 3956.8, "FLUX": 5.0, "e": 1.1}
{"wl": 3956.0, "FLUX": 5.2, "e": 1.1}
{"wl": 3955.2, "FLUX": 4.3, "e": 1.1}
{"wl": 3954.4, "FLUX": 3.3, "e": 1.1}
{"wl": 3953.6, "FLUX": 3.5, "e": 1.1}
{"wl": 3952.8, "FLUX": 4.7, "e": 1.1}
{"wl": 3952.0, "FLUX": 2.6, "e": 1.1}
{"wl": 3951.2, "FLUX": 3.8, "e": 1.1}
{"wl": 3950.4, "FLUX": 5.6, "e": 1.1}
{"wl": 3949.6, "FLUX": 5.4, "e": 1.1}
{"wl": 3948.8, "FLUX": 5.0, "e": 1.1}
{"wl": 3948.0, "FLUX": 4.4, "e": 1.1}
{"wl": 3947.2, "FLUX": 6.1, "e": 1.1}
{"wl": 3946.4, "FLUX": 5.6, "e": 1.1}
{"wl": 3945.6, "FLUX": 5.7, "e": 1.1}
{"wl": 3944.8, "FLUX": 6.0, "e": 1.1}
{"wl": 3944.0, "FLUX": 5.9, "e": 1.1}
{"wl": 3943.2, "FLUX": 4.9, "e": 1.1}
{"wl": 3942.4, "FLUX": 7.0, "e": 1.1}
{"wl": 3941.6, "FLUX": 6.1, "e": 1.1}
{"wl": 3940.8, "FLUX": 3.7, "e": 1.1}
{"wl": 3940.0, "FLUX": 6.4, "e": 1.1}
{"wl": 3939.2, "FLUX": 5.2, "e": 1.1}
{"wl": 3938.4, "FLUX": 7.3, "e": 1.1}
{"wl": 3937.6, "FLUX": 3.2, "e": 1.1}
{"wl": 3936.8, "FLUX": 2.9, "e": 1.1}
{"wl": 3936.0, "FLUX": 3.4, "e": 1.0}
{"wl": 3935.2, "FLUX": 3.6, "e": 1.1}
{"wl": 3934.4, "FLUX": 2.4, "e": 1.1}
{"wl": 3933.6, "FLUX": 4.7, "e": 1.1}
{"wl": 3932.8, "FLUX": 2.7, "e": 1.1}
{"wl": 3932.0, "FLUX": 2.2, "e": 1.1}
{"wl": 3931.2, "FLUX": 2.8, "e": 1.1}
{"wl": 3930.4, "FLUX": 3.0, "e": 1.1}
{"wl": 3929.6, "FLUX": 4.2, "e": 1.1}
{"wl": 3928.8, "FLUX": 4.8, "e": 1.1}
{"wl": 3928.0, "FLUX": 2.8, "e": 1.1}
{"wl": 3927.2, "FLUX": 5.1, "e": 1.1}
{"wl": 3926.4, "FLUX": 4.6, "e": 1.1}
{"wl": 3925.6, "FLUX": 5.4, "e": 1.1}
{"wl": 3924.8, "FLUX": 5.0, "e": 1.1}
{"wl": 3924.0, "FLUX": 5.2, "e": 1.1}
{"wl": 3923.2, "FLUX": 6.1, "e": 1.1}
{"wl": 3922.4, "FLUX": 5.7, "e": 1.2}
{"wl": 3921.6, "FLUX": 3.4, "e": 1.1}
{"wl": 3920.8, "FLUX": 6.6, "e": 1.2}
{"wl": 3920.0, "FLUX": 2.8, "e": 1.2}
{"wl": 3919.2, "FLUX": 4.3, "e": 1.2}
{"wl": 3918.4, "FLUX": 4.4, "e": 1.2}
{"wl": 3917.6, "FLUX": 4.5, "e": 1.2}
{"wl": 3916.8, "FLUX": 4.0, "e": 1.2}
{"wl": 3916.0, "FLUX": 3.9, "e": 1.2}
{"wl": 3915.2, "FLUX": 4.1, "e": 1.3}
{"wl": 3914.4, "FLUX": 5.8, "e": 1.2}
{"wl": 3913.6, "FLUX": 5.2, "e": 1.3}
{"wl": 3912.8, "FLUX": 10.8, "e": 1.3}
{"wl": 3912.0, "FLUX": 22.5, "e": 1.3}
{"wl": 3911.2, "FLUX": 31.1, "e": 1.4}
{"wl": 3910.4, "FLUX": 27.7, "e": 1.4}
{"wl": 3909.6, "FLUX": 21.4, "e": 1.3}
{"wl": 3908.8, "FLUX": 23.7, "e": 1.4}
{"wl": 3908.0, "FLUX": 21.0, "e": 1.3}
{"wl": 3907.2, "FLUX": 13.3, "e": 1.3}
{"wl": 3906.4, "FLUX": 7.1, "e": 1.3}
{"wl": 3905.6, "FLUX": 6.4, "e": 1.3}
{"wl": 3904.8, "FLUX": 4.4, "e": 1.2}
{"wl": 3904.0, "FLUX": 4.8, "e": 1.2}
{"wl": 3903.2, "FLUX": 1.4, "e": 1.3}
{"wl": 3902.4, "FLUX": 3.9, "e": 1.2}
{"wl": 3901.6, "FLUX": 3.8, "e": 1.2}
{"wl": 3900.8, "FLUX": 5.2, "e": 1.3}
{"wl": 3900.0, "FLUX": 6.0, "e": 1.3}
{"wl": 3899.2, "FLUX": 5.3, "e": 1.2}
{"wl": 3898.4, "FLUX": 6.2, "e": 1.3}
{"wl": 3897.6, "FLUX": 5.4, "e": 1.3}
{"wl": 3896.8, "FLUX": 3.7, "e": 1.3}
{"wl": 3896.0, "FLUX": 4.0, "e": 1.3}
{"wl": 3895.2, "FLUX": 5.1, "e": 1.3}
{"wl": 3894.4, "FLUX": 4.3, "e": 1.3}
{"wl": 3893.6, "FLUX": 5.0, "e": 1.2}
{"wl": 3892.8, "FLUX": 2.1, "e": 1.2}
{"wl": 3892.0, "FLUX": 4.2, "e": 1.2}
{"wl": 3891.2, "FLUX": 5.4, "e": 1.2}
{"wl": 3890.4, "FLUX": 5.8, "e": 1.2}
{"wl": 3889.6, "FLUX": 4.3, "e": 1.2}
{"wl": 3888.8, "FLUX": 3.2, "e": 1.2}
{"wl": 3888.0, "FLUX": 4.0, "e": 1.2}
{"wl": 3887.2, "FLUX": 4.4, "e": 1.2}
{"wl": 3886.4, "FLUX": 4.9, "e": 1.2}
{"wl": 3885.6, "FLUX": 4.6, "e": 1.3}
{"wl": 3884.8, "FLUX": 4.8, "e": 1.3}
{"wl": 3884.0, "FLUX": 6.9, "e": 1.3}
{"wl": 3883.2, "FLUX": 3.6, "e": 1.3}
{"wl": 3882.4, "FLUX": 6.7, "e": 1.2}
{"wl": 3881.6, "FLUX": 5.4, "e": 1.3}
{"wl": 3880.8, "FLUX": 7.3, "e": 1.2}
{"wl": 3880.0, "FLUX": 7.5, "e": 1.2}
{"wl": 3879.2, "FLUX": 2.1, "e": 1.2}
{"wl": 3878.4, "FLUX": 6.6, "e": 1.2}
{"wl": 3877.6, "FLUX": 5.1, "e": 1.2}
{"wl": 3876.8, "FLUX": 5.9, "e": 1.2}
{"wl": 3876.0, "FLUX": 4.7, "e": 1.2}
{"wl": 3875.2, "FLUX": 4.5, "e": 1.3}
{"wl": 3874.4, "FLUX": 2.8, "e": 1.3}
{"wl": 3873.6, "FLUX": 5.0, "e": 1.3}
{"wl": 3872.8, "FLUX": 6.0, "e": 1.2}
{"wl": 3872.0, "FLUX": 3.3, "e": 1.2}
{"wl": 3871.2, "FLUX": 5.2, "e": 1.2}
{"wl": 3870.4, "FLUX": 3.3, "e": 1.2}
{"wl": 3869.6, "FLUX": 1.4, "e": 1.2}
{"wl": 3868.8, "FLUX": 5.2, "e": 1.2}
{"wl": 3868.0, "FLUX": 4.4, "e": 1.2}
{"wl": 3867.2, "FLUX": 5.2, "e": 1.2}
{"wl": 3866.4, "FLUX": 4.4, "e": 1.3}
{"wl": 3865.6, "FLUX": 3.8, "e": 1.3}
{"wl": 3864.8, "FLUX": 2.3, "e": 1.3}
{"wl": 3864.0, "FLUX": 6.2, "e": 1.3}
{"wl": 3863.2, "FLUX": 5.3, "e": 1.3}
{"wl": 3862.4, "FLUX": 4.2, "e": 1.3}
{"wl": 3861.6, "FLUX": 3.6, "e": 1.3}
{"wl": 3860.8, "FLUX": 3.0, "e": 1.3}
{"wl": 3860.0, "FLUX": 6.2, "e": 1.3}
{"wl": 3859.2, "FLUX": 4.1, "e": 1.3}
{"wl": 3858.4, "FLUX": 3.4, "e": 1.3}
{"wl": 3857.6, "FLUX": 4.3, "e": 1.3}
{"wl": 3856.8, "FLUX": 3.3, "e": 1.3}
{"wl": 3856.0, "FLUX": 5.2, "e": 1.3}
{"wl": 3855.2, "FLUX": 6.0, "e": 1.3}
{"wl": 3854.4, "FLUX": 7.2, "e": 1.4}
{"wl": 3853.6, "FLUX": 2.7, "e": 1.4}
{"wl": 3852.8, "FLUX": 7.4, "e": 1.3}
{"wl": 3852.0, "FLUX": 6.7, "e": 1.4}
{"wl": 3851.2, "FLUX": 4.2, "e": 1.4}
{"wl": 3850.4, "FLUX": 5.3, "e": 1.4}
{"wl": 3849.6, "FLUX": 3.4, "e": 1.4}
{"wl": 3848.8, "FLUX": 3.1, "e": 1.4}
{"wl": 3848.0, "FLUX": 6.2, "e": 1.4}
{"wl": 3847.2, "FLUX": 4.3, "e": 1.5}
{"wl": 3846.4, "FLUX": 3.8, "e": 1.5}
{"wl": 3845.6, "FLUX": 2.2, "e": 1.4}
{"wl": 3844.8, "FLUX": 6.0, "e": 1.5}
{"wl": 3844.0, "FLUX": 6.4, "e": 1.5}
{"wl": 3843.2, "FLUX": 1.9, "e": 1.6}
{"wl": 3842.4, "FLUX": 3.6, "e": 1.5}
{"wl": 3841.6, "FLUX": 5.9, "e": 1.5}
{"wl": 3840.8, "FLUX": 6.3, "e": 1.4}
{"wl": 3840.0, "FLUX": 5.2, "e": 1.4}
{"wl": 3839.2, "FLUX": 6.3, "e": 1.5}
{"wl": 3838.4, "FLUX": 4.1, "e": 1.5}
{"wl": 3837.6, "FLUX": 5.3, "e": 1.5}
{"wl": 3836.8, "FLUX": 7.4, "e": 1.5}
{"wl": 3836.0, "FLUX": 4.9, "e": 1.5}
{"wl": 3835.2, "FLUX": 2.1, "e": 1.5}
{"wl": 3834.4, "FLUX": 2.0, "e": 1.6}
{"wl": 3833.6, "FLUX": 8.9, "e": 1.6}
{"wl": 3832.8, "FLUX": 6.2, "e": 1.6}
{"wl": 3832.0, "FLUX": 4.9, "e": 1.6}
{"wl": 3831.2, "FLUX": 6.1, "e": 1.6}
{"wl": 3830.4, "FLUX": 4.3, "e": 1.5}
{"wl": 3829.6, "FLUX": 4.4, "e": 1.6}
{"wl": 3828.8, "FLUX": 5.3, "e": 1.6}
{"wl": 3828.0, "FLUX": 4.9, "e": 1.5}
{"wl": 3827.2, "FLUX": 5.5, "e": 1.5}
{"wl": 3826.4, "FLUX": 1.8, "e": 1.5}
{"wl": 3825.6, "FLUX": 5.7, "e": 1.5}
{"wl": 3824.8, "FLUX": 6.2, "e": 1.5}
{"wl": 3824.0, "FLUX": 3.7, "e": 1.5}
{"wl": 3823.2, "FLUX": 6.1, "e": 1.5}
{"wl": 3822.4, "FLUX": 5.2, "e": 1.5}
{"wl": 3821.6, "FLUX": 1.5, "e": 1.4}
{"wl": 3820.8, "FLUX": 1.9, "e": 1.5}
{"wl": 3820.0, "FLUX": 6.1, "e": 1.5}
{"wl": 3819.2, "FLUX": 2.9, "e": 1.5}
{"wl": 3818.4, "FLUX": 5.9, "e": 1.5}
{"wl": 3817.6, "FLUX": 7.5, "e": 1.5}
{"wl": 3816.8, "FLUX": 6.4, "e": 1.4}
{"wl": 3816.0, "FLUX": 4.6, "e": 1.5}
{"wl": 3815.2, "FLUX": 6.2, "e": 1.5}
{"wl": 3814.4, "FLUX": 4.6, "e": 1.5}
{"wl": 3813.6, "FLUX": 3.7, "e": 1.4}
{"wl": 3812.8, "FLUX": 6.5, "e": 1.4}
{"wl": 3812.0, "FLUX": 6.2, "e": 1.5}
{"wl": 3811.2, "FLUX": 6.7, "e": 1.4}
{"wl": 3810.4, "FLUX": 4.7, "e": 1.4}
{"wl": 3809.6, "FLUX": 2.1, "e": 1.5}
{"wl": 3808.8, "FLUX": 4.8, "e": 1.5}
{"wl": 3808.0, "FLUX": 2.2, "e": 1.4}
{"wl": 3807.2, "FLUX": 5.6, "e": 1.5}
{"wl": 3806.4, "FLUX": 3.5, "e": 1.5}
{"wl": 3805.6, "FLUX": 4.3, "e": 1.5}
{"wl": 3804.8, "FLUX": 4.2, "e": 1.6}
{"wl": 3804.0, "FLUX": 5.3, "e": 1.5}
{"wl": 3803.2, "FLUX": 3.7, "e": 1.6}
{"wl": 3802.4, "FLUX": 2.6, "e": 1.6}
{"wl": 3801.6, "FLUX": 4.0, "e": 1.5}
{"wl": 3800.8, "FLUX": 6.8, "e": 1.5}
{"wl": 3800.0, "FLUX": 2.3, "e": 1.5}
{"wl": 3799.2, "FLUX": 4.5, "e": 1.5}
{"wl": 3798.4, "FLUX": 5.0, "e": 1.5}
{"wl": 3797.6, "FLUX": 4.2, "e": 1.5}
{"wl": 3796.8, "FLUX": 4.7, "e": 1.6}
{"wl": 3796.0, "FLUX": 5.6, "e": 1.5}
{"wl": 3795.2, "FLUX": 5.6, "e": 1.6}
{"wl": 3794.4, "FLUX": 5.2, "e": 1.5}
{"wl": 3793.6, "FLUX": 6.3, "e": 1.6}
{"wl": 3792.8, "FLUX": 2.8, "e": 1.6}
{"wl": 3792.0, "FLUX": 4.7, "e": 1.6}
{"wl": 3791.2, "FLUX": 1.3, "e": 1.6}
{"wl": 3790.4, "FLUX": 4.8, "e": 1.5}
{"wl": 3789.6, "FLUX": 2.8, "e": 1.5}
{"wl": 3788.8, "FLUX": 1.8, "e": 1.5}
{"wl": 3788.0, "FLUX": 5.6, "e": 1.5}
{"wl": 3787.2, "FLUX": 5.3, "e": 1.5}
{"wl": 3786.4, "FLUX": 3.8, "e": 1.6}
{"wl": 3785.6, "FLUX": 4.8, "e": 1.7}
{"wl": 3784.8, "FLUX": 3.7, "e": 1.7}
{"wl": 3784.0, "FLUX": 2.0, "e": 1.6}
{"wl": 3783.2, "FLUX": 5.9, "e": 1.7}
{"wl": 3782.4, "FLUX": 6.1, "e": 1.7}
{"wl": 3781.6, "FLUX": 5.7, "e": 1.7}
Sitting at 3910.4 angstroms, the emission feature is [O II]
